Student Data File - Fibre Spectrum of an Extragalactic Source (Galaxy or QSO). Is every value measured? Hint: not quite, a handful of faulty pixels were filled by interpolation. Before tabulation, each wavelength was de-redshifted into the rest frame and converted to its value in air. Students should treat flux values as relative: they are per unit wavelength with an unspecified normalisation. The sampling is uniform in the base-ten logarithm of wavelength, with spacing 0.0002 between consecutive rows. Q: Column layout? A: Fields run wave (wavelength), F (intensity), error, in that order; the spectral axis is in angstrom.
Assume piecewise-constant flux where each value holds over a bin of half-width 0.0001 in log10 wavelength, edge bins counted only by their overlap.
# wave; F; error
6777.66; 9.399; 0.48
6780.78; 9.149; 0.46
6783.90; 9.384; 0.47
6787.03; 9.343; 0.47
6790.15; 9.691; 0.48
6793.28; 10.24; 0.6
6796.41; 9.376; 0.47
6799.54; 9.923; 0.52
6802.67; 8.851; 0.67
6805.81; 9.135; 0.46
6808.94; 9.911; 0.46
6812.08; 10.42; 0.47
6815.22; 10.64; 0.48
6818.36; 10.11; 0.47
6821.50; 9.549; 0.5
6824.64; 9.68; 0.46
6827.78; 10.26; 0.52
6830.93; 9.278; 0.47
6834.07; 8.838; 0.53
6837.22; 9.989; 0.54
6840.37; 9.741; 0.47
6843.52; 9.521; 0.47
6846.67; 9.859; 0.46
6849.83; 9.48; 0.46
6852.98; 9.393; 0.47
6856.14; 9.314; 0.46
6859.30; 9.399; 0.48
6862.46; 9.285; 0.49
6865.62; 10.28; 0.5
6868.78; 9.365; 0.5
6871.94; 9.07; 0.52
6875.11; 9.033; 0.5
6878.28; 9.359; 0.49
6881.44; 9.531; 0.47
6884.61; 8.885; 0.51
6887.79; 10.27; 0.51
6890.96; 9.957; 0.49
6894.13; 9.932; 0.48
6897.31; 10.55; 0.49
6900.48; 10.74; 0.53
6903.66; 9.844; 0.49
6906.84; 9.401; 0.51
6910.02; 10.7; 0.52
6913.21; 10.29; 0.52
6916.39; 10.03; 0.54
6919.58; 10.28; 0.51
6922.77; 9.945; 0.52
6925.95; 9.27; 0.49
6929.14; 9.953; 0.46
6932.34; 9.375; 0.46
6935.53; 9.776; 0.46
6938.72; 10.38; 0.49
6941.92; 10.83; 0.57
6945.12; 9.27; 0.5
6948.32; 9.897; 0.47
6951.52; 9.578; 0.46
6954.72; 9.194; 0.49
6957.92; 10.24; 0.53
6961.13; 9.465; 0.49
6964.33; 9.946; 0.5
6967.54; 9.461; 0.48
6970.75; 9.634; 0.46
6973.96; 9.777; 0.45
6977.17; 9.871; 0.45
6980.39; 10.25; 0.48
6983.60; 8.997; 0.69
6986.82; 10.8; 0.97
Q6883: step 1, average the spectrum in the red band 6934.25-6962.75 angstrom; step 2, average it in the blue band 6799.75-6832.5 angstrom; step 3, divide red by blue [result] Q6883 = 1.01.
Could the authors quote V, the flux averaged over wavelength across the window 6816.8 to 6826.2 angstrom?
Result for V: 9.78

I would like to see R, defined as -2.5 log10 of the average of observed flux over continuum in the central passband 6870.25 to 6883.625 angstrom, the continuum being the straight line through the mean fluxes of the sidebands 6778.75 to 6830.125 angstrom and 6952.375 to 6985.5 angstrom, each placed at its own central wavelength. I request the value 0.05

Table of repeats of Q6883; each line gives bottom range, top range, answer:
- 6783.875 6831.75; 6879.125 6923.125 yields 1.03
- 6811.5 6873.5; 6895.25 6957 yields 1.03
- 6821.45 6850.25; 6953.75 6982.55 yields 1.01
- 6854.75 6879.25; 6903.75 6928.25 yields 1.06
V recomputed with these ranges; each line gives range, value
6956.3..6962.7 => 9.85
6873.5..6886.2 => 9.2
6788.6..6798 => 9.77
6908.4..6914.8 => 10.5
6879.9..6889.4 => 9.56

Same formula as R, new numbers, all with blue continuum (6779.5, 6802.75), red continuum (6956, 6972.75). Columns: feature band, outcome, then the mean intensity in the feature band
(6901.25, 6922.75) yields -0.05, 10.1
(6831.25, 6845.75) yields 0.01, 9.52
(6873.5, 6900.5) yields -0.01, 9.75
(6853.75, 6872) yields 0.02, 9.48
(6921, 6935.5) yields 0.00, 9.66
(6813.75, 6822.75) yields -0.06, 10.1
